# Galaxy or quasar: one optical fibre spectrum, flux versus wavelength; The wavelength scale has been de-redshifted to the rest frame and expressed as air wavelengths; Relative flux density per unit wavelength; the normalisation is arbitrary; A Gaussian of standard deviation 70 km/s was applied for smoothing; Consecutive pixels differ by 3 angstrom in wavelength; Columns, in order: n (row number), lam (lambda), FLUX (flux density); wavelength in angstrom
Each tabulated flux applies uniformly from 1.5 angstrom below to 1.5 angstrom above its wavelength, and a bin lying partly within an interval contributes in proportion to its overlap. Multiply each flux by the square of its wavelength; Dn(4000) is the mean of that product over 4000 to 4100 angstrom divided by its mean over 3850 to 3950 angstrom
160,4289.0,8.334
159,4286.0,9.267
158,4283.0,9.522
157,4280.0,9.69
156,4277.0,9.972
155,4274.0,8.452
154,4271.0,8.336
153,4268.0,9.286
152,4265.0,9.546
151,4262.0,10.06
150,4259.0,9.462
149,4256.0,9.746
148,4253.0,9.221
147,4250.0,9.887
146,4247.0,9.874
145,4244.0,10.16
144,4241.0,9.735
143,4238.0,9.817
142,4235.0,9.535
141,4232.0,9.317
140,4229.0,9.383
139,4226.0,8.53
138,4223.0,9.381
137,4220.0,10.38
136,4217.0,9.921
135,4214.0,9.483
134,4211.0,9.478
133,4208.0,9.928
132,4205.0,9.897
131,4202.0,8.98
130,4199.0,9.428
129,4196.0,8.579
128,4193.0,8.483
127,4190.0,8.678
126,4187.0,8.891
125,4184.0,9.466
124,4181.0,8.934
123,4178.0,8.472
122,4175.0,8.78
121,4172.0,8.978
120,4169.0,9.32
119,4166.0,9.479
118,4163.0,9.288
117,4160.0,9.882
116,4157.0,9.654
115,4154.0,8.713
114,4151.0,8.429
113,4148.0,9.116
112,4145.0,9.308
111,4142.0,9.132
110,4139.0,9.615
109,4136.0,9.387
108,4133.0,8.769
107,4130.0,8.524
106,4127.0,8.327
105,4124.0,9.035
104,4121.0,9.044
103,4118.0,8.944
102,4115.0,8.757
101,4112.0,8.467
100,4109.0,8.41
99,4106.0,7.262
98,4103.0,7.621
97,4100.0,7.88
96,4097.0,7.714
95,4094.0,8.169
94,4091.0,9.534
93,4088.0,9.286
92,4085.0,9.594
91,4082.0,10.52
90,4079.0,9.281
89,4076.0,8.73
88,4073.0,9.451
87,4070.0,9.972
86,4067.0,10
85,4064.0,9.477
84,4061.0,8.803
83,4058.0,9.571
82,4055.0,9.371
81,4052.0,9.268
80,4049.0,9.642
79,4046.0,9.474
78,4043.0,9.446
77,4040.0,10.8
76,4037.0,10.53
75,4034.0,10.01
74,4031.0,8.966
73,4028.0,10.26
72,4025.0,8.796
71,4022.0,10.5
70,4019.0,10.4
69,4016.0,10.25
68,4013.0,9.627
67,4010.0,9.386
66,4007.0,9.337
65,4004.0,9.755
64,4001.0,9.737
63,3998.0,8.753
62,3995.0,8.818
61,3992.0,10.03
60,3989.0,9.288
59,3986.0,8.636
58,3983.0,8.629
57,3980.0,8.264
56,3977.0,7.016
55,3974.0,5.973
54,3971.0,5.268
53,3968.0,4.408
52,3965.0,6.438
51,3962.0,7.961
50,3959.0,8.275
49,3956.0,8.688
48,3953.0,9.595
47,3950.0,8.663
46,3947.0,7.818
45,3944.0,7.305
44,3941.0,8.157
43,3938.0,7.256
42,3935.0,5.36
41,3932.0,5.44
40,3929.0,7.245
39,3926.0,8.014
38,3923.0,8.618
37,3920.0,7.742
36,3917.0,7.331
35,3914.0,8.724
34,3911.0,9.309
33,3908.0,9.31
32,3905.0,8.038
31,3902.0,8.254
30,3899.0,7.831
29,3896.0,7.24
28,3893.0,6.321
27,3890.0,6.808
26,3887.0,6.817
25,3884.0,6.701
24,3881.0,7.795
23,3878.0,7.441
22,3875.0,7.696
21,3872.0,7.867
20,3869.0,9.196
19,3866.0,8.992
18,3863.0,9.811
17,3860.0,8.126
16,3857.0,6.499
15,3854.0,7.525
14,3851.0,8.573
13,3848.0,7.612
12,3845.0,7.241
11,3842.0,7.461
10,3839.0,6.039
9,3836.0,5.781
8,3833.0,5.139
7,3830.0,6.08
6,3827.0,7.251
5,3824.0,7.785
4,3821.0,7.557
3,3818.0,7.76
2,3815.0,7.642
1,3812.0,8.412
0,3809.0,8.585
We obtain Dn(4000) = 1.33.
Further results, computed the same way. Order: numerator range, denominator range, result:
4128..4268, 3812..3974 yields 1.45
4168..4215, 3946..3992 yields 1.31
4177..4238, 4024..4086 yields 1.04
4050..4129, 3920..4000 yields 1.24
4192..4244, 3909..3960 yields 1.38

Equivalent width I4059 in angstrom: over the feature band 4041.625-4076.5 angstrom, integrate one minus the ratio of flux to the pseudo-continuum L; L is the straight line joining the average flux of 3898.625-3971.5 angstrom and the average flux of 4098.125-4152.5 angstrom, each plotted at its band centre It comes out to -4.8 angstrom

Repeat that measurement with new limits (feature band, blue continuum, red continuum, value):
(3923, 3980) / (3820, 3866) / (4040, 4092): 7.8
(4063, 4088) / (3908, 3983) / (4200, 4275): -3.6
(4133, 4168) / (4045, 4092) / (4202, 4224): 1.4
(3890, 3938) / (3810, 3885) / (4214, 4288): 1.5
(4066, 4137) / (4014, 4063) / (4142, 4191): 4.4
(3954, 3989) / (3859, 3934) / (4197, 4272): 3.7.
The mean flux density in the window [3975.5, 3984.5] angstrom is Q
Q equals 7.97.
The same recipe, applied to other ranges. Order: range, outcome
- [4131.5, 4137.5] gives 9.08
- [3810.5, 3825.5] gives 7.83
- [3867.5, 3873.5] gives 8.53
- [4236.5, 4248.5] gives 9.9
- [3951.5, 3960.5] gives 8.85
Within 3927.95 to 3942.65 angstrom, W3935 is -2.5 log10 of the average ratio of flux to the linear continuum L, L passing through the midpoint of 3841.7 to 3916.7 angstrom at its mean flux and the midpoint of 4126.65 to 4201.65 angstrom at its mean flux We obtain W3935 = 0.211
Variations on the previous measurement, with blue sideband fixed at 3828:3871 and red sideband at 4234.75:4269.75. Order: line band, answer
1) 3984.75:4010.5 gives -0.129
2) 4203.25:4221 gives -0.040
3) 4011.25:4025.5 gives -0.190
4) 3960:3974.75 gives 0.309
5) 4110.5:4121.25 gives 0.019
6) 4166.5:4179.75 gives 0.037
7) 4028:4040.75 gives -0.186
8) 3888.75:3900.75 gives 0.090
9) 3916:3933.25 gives 0.061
